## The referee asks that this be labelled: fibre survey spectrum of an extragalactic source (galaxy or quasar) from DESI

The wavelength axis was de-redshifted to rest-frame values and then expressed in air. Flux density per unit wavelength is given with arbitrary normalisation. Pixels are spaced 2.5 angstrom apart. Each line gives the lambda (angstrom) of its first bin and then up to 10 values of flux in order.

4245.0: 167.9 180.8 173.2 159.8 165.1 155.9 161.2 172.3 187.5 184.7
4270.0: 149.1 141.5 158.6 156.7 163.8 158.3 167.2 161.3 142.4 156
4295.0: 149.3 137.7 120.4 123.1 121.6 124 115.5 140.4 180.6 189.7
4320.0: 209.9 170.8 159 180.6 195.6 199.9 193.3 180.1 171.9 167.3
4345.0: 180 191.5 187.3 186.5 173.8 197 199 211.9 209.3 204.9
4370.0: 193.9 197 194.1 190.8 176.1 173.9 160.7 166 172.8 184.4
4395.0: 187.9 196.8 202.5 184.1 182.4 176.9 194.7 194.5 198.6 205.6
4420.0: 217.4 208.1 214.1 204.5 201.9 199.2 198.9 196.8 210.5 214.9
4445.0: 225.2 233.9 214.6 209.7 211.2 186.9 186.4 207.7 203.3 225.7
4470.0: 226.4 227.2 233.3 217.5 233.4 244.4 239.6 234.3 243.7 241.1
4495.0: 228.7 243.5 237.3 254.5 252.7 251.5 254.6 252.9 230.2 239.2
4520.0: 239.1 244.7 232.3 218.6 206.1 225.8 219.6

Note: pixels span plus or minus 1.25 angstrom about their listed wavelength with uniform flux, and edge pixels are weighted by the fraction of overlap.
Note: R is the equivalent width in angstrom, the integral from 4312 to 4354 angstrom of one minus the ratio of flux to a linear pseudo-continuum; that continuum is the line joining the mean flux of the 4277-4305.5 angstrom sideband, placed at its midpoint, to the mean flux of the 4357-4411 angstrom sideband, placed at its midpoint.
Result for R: -4.2 angstrom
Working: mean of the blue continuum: 147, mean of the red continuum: 189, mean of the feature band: 182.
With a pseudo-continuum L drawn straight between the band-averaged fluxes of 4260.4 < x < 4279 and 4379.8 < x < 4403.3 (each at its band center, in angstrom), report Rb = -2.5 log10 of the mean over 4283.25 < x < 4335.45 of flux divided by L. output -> 0.07 mag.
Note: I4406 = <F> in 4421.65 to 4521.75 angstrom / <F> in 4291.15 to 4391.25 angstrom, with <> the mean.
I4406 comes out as 1.29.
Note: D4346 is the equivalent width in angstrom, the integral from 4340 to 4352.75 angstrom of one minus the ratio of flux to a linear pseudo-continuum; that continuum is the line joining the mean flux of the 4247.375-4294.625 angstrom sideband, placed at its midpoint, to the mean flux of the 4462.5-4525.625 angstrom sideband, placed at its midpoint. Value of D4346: 0.4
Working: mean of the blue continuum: 162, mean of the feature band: 181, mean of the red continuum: 237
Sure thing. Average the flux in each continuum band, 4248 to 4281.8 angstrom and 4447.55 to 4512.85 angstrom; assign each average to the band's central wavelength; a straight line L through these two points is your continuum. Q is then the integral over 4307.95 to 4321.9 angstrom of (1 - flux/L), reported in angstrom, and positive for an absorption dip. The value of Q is 1.1 angstrom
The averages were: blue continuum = 164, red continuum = 229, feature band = 165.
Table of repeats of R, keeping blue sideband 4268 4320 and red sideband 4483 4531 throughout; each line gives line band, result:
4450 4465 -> 1.15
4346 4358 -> -0.84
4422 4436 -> 0.15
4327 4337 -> -1.59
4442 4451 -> -0.38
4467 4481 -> -0.10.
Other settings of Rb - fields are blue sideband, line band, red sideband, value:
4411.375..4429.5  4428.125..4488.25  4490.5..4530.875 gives 0.02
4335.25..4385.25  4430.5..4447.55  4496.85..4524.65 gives 0.04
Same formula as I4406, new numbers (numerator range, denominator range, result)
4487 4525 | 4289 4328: 1.61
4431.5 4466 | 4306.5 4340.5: 1.20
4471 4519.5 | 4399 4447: 1.19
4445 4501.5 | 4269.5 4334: 1.43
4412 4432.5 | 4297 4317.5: 1.51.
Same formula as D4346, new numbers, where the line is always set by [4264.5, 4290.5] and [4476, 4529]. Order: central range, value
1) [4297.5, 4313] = 4.18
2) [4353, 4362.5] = -0.18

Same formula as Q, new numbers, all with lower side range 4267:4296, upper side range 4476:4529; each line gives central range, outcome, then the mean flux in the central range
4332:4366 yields -1.3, 189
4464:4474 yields 0.2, 221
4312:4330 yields -0.7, 179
